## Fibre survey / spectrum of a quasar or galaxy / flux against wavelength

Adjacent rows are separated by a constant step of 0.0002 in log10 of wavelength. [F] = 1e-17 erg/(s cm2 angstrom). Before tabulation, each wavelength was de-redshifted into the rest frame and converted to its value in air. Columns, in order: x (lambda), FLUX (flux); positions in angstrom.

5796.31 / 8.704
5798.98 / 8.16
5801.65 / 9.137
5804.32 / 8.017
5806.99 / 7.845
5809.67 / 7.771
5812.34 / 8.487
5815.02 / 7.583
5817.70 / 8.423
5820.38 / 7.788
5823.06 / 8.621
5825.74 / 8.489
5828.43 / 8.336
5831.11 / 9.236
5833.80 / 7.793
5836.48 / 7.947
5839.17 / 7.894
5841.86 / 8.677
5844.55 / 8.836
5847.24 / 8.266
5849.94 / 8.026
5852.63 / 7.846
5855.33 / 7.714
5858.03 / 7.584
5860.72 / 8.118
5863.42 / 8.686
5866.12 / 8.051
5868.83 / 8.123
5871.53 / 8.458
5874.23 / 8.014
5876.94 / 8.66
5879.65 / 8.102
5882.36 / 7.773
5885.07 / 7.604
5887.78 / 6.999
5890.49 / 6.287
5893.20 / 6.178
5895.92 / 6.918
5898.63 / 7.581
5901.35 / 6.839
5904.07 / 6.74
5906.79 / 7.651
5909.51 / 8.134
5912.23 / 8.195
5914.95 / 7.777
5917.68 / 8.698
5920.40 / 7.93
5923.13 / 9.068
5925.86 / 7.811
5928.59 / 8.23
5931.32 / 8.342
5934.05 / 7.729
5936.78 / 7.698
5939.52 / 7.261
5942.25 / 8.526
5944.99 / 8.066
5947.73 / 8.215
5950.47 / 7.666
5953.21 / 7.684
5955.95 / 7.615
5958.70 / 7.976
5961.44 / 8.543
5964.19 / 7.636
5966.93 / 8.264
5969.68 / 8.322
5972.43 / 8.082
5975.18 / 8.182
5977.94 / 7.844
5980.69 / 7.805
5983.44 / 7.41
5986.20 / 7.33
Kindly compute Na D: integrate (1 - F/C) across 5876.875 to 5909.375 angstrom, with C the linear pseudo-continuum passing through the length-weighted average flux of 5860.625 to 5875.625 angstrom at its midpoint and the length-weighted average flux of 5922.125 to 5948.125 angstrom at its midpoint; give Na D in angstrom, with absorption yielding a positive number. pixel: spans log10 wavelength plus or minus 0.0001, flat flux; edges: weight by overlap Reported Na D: 3.7 angstrom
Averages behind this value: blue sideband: 8.25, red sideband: 8.08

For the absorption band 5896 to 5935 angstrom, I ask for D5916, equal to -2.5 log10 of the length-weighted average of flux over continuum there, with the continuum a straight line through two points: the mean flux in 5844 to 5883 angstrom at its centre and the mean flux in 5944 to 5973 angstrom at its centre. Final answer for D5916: 0.03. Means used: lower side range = 8.14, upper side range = 8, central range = 7.88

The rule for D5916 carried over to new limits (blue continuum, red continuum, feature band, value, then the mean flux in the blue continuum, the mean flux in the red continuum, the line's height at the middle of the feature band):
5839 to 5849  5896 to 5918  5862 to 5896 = 0.04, 8.46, 7.61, 7.99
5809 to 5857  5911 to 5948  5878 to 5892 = 0.11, 8.21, 8.11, 8.15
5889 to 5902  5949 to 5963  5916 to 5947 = -0.10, 6.76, 7.89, 7.44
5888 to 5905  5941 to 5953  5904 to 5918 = -0.11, 6.77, 8.07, 7.15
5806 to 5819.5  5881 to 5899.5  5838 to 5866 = -0.09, 8.02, 7.04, 7.52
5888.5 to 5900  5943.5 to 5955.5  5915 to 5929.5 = -0.13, 6.76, 7.89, 7.33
